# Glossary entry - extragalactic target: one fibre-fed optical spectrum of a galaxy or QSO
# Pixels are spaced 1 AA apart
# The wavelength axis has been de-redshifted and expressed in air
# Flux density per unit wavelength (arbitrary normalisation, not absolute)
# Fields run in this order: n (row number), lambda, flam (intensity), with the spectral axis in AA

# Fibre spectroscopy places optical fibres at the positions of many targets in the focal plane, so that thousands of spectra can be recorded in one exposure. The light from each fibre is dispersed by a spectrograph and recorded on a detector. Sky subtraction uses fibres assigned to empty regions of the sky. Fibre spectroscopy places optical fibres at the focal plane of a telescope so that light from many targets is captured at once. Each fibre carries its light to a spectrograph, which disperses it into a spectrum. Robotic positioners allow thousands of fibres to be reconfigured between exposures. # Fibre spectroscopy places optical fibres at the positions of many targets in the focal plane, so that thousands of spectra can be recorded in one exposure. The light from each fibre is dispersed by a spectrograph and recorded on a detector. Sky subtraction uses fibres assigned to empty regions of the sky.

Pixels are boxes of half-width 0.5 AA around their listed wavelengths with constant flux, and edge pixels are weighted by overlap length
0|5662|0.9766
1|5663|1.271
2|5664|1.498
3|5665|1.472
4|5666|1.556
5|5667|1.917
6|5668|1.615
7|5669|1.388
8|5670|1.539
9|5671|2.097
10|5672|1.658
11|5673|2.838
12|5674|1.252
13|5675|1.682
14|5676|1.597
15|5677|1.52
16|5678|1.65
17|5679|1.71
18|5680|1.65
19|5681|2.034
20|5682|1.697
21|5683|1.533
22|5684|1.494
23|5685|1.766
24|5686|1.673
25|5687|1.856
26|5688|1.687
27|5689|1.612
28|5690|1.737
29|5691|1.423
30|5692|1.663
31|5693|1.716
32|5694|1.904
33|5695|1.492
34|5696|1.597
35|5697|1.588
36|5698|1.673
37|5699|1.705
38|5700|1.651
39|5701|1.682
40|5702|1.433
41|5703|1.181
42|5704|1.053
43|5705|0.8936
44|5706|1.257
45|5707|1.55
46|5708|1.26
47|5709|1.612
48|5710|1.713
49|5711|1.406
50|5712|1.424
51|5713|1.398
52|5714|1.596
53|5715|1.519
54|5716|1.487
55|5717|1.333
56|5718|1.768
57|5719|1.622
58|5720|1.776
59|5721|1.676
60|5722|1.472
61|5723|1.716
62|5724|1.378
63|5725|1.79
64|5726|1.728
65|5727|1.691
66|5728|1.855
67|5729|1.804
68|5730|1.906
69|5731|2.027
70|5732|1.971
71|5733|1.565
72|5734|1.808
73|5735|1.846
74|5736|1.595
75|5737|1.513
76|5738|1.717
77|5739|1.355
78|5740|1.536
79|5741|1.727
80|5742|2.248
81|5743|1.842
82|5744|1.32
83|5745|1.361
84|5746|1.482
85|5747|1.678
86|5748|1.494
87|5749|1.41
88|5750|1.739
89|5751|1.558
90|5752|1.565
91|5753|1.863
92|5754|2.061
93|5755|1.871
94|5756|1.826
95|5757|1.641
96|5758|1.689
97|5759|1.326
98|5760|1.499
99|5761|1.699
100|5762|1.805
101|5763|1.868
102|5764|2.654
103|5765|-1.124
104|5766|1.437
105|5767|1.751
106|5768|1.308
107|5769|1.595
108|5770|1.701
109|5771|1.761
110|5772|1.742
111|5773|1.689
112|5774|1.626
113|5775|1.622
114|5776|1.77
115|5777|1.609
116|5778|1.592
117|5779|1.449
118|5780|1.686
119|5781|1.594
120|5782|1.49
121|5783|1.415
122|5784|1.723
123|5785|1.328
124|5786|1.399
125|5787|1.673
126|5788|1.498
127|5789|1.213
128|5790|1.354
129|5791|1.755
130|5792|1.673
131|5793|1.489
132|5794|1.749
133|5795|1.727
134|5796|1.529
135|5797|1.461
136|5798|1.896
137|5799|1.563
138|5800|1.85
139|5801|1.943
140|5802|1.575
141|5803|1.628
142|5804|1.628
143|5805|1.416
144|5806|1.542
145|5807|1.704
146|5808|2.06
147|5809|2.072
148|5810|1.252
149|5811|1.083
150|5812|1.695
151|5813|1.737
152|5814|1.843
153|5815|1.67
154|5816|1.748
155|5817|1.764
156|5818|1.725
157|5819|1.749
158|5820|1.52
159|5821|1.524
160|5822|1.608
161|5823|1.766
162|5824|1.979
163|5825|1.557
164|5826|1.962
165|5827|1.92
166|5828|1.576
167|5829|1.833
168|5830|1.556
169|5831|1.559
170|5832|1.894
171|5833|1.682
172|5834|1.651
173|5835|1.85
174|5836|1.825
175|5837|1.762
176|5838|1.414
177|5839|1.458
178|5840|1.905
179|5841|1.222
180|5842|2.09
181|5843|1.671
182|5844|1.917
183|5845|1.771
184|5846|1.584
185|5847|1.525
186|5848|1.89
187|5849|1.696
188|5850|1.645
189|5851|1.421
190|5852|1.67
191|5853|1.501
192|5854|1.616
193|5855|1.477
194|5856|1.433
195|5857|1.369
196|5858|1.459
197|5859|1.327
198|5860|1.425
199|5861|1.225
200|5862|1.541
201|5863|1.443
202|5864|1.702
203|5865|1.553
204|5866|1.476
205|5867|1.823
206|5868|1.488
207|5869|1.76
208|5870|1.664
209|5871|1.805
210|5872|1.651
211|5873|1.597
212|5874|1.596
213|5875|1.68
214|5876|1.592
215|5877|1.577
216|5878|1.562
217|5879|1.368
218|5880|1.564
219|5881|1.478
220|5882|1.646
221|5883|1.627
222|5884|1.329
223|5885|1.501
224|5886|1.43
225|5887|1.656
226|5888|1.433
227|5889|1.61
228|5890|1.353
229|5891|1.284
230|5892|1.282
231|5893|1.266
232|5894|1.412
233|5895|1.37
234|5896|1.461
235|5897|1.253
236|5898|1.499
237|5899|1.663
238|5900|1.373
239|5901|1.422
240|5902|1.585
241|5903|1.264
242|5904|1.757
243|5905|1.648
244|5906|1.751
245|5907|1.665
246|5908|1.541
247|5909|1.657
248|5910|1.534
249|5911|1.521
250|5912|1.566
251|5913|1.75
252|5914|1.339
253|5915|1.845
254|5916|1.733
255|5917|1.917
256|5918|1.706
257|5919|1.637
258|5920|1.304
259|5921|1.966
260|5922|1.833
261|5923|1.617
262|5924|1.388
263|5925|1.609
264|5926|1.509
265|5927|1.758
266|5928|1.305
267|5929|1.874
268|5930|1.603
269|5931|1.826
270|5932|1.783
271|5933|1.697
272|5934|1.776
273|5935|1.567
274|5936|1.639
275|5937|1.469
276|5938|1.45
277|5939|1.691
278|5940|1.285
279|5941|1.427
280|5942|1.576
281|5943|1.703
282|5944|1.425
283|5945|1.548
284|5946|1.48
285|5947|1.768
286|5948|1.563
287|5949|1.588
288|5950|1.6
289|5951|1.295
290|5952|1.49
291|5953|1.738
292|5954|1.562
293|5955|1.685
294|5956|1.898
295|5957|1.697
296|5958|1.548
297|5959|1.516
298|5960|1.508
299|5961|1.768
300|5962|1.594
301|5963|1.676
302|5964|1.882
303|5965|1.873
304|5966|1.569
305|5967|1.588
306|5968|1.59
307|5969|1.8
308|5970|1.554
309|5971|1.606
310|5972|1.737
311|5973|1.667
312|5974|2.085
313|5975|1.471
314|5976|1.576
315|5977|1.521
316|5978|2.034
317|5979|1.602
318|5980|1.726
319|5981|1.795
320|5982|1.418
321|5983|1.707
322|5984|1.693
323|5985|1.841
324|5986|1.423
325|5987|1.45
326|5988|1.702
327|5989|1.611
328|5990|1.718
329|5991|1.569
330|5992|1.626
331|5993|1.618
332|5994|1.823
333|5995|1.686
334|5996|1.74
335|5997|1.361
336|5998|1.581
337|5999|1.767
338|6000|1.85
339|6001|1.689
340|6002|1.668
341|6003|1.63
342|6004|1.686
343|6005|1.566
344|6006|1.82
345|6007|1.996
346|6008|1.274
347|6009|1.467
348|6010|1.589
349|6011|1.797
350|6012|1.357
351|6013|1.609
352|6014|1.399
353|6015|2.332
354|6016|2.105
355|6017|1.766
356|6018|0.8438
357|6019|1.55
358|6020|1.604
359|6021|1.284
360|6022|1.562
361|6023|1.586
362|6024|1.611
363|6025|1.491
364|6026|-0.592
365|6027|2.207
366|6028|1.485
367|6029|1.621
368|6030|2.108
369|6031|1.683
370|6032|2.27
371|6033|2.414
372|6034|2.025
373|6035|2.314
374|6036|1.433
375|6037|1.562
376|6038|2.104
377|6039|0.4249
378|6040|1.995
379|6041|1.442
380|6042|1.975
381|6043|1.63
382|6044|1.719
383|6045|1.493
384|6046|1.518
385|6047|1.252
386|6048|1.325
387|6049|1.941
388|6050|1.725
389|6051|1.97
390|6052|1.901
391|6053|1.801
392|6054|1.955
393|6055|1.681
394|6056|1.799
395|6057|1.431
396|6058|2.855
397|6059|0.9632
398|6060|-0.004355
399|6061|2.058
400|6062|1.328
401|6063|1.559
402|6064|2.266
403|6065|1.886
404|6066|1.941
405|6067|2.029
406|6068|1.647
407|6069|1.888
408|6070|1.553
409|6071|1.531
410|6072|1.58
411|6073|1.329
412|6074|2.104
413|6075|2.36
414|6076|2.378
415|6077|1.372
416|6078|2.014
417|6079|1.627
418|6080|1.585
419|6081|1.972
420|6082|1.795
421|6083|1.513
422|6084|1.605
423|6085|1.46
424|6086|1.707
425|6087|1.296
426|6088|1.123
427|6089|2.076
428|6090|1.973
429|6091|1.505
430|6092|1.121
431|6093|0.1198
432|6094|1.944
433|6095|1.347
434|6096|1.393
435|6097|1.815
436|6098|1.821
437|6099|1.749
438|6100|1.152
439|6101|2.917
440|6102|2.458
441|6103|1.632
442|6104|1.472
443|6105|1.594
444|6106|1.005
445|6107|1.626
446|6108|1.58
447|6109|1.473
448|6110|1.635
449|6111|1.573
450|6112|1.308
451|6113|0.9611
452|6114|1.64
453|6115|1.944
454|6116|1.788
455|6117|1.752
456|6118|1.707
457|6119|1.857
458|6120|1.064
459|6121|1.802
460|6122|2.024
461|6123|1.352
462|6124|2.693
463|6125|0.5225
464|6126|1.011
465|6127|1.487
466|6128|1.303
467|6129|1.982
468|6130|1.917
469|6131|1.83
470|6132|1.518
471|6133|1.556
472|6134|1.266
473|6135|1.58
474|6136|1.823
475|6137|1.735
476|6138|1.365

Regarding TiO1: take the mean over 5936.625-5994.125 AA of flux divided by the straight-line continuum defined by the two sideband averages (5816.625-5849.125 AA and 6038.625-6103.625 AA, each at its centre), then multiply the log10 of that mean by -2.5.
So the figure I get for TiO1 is 0.04 mag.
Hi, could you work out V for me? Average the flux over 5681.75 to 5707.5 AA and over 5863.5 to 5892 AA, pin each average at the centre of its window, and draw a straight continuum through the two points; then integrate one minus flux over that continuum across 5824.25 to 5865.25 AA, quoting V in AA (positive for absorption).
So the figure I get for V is -1.8 AA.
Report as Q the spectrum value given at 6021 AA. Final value 1.284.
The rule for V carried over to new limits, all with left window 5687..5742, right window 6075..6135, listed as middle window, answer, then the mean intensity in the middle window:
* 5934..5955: 0.7 AA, 1.55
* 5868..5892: 0.9 AA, 1.55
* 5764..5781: 1.2 AA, 1.49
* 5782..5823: -0.4 AA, 1.62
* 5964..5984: -1.0 AA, 1.69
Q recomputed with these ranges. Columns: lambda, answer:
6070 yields 1.553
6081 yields 1.972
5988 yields 1.702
